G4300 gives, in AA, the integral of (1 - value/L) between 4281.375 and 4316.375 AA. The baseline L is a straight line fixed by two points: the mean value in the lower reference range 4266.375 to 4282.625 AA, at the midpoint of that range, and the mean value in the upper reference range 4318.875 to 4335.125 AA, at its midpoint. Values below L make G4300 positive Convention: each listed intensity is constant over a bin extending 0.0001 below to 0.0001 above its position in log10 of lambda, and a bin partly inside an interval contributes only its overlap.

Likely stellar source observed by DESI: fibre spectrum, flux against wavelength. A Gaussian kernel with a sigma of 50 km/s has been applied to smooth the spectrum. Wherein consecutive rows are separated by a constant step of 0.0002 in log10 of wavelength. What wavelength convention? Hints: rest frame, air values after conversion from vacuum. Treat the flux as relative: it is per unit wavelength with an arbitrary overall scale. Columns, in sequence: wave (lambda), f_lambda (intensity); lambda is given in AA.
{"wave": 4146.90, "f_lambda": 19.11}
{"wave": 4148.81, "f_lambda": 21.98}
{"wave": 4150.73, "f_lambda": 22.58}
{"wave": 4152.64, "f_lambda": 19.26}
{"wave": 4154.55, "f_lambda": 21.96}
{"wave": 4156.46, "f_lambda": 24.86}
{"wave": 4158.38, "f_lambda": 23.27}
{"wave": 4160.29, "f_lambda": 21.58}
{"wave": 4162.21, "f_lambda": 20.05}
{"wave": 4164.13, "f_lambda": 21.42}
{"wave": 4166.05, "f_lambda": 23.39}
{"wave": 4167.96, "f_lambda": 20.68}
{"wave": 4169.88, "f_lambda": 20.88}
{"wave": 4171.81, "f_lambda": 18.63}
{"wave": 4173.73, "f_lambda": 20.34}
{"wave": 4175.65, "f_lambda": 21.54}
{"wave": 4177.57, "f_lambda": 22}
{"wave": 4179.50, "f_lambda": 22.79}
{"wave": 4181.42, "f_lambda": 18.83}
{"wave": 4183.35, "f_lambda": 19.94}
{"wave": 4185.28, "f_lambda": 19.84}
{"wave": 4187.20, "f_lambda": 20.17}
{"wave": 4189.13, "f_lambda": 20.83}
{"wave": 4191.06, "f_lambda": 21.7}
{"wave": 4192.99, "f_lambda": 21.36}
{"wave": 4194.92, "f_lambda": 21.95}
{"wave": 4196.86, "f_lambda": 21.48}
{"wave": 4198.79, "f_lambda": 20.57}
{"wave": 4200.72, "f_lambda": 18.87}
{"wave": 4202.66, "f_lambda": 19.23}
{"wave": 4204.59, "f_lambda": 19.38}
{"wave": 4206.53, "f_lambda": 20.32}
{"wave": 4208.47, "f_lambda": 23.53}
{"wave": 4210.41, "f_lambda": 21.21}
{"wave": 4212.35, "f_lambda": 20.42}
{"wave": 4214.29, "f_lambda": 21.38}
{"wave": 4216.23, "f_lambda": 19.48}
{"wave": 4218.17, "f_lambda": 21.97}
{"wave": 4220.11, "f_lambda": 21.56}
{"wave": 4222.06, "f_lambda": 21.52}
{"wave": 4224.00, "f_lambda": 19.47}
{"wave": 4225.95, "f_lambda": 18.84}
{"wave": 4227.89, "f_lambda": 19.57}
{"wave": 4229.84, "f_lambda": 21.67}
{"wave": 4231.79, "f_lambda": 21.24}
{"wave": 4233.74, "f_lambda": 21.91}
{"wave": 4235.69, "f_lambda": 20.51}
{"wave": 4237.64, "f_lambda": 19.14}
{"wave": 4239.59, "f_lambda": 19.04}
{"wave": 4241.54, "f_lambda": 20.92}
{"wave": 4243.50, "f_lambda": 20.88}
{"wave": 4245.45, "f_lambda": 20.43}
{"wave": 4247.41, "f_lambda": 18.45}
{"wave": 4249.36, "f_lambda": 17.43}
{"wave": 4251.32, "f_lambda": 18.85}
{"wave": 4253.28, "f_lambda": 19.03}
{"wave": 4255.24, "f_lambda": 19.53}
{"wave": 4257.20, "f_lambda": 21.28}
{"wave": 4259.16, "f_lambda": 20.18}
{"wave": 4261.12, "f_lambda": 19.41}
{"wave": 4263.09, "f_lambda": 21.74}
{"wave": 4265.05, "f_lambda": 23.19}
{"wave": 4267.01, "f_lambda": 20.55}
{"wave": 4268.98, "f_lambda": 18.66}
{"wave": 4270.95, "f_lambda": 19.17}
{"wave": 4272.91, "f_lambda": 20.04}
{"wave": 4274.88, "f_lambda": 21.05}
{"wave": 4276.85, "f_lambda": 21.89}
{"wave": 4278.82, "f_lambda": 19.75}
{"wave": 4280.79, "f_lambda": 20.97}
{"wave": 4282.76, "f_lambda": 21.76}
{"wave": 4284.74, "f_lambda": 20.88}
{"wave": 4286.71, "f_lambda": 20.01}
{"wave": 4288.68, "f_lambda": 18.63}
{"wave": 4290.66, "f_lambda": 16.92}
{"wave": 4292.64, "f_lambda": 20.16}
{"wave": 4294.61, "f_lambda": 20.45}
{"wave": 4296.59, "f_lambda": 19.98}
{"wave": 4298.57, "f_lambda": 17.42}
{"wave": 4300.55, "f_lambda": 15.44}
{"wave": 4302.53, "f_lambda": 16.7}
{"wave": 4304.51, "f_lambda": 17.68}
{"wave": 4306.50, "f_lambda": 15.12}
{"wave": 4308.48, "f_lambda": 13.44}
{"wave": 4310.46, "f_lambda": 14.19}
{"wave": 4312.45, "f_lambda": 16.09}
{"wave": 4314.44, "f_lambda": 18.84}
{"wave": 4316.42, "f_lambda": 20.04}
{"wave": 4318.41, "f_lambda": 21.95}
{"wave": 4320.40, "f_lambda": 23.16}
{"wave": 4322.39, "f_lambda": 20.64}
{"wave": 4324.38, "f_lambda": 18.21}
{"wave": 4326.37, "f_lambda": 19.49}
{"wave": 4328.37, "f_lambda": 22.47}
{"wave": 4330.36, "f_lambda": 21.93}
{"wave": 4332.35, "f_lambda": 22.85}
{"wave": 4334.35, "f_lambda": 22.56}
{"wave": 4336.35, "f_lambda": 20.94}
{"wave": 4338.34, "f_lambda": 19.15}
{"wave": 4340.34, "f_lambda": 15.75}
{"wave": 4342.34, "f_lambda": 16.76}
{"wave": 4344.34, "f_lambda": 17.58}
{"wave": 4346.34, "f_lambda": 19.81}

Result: 4.8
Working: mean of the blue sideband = 20.3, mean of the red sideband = 21.4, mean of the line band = 18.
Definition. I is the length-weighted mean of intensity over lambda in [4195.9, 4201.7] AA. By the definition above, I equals 20.3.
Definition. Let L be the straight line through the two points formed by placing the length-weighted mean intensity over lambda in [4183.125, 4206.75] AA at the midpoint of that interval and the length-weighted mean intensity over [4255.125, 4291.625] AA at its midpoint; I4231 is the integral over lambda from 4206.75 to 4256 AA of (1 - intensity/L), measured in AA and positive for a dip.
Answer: 0.17 AA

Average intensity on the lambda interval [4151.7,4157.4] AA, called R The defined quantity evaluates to 22.1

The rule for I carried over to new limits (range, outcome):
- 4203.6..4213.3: 21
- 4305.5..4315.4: 15.5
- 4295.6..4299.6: 18.7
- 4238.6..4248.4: 19.9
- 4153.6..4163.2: 22.3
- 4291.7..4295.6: 20.3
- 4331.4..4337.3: 22.1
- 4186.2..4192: 20.9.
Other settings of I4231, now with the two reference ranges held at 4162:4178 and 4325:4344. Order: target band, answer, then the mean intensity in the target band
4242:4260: 0.8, 19.6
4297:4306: 1.5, 16.9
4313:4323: -0.3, 20.7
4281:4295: 0.3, 19.9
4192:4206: 0.3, 20.4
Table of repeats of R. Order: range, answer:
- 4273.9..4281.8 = 20.9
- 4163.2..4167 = 22.4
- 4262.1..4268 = 21.8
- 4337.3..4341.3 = 17.5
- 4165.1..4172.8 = 20.9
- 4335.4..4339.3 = 20.1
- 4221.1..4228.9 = 19.9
